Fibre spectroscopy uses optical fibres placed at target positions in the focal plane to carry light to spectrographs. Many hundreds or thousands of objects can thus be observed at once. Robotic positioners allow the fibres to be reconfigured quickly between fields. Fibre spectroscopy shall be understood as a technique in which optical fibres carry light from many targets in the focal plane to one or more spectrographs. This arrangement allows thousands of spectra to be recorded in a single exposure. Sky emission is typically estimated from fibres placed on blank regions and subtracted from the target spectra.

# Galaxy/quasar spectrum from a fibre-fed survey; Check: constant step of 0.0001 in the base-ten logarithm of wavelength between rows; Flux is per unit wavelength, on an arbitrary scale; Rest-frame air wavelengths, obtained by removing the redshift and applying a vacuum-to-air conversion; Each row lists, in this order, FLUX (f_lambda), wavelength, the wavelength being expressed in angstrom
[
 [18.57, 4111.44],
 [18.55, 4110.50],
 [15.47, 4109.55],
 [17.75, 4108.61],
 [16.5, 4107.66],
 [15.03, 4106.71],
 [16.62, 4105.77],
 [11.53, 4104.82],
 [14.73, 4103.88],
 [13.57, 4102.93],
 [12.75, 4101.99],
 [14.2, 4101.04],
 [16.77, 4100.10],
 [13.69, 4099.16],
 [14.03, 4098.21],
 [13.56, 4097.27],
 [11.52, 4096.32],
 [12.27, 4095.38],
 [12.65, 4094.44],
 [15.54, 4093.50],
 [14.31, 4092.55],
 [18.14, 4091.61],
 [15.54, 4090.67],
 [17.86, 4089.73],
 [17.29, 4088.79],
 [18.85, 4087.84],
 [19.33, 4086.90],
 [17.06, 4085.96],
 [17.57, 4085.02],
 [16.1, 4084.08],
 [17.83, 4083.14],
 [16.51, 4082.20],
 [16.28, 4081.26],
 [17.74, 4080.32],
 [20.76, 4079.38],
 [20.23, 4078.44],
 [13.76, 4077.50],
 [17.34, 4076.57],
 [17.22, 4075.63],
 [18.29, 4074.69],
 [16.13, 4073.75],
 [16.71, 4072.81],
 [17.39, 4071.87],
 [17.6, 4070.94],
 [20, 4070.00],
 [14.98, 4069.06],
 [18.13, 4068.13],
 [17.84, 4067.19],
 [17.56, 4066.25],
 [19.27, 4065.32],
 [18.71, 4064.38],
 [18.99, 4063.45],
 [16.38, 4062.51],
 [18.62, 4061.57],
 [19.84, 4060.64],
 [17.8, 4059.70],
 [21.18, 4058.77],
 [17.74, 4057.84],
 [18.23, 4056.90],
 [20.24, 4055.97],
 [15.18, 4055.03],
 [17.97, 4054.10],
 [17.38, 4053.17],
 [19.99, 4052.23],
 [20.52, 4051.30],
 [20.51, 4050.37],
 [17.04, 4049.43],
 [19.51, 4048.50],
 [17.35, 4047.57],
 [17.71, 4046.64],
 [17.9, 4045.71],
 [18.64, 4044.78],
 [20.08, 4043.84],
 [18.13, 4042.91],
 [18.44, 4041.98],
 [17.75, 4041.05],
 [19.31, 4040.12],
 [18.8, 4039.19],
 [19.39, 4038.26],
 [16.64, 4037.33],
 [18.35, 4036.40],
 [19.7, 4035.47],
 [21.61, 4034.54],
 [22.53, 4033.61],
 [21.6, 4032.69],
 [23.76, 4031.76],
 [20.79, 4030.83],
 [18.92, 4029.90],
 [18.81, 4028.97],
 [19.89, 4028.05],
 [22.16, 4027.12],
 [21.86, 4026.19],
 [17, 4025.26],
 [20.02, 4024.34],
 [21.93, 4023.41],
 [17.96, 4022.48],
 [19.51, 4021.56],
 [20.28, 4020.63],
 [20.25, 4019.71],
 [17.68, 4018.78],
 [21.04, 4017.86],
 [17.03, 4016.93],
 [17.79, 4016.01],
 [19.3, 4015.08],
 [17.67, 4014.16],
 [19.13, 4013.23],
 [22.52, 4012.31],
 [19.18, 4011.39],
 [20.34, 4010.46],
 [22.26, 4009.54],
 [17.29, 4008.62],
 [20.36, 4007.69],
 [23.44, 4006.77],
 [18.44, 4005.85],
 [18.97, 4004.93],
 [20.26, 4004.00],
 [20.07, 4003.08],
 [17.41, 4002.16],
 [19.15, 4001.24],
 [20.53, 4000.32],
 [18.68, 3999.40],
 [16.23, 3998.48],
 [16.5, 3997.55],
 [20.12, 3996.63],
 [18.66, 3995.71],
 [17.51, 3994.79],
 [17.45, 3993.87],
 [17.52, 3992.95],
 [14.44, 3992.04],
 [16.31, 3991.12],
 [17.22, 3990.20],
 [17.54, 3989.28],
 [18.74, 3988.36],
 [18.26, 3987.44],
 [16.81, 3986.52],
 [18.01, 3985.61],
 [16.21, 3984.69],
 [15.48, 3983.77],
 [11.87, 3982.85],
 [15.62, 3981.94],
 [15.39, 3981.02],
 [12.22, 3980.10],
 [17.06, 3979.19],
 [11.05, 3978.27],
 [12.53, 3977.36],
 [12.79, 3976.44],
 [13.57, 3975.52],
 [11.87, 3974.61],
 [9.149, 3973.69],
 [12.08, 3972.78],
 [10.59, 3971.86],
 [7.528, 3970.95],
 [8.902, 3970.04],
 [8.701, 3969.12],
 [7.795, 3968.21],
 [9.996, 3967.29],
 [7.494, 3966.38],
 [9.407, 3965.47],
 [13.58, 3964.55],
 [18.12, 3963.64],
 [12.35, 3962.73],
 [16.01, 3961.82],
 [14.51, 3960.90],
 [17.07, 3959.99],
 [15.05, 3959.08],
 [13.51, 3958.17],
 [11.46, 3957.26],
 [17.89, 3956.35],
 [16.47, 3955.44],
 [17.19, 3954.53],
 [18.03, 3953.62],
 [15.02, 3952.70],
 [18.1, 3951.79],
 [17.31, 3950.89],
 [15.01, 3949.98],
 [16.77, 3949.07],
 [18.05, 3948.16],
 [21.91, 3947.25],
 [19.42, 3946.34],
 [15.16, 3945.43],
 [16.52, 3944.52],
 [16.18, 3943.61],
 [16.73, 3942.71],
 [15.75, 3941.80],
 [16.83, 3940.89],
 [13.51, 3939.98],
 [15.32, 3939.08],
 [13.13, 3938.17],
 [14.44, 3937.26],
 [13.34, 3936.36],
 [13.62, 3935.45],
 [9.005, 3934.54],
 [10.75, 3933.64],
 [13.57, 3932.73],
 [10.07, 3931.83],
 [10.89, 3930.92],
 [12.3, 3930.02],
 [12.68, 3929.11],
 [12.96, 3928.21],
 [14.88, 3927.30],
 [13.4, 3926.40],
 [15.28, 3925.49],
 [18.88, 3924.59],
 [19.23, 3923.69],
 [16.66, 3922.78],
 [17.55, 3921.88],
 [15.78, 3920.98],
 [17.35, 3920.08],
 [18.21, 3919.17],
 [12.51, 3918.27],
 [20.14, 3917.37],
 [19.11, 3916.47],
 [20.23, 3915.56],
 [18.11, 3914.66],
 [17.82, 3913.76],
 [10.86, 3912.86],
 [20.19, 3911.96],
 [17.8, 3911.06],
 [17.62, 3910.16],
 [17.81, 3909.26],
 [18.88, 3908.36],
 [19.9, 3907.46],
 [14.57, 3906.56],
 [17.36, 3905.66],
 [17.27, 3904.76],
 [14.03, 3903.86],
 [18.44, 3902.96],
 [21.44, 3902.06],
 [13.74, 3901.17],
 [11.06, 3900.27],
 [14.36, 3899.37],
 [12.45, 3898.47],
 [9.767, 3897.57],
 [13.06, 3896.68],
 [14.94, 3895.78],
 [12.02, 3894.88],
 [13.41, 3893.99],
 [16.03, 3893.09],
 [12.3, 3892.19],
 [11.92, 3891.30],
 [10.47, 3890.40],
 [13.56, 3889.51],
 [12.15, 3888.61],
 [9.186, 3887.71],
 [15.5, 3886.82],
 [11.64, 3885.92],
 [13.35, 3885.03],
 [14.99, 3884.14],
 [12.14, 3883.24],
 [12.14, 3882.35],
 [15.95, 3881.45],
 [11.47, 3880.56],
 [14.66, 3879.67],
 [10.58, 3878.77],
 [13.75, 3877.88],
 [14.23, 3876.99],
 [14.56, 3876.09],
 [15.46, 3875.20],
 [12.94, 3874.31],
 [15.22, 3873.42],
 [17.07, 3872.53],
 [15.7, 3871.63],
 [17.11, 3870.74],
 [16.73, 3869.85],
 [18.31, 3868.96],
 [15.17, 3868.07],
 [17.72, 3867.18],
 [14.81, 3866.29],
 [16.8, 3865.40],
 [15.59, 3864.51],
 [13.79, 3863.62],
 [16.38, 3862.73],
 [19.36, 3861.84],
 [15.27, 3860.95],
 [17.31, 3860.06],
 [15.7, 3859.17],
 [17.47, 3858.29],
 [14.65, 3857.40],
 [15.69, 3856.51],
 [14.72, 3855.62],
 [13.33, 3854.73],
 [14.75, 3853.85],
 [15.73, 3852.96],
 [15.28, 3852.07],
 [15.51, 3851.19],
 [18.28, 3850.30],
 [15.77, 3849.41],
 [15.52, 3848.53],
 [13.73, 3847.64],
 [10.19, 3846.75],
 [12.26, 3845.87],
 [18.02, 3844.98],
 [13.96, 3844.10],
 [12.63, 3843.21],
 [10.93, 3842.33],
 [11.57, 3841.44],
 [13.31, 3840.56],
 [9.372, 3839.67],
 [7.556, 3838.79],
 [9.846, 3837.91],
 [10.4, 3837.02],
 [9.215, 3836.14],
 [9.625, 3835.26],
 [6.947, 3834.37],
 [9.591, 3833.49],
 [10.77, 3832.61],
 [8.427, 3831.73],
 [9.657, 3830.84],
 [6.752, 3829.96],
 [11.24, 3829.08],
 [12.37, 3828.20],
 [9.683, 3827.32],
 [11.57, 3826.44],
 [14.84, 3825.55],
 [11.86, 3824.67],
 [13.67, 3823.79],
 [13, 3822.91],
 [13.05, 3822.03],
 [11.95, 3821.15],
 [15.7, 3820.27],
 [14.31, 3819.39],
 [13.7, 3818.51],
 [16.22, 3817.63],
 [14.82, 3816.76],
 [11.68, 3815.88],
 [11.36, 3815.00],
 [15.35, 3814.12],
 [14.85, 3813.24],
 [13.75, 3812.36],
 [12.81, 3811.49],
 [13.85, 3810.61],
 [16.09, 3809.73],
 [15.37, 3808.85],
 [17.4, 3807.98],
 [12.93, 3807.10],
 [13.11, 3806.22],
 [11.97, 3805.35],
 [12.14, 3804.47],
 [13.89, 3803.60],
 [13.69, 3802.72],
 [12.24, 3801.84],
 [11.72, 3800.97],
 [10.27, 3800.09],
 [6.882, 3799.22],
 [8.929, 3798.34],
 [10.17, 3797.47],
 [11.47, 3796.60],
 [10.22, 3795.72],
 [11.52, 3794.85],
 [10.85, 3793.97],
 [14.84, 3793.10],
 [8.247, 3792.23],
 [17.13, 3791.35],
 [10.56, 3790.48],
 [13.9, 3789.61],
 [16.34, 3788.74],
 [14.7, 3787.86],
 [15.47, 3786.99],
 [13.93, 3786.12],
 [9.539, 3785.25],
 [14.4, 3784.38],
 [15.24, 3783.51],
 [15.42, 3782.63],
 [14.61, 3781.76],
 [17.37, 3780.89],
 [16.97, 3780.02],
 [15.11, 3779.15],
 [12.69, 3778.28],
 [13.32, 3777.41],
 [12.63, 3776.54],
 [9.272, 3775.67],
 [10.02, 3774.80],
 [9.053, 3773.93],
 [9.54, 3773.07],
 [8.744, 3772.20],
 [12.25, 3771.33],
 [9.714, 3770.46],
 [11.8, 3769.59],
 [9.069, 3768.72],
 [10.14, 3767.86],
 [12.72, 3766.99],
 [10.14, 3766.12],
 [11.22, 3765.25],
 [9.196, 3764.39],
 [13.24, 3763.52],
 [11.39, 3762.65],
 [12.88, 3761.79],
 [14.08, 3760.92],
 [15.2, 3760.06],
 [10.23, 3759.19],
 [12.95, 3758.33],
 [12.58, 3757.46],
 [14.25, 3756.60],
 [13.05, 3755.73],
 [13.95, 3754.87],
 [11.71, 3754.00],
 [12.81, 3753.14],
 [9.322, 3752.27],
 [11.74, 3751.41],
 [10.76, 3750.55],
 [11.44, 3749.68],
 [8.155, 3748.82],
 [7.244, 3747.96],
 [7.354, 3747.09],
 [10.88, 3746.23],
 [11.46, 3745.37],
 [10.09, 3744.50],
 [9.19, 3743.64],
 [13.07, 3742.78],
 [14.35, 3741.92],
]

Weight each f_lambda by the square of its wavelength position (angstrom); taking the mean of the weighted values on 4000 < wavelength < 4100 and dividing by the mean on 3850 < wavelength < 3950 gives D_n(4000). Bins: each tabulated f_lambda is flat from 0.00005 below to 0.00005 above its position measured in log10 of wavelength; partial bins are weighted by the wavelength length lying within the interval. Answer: 1.30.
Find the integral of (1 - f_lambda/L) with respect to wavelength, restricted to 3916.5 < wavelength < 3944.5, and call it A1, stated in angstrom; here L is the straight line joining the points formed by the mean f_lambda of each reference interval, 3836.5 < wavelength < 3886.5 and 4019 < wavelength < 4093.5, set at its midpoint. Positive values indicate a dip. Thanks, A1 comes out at 1.9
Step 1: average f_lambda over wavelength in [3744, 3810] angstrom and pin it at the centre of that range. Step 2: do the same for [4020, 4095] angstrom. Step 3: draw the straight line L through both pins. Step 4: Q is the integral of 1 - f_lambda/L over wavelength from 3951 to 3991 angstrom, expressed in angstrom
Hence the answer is 6.1 angstrom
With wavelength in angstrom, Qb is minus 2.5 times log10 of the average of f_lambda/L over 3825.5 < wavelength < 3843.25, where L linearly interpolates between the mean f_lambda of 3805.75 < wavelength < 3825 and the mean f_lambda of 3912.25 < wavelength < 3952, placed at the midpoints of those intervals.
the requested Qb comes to 0.37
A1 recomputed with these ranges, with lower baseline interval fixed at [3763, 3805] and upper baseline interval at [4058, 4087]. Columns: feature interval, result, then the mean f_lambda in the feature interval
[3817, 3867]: 0.22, 13.2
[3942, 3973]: 2.18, 14.4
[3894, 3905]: 0.10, 14.3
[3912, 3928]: -2.20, 16.8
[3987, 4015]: -3.97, 18.7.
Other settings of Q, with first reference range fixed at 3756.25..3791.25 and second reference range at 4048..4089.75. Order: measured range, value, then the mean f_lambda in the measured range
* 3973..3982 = 1.85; 13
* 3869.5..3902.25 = 2.27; 13.6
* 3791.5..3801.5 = 1.79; 10.7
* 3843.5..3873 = -3.16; 15.7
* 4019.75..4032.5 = -2.22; 20.3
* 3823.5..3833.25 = 1.92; 10.9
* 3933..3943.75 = 1.14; 14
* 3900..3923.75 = -3.21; 17.2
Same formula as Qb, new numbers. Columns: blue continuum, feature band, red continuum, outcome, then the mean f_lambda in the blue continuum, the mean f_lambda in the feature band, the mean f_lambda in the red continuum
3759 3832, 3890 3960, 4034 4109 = -0.05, 12.5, 15.5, 17.3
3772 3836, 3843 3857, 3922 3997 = -0.12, 12.5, 14.7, 14.6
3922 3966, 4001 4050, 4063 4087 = -0.17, 15.1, 19.5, 17.6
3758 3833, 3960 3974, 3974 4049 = 0.45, 12.5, 11.3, 18.3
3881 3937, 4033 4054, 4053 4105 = -0.16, 14.8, 19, 16.8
